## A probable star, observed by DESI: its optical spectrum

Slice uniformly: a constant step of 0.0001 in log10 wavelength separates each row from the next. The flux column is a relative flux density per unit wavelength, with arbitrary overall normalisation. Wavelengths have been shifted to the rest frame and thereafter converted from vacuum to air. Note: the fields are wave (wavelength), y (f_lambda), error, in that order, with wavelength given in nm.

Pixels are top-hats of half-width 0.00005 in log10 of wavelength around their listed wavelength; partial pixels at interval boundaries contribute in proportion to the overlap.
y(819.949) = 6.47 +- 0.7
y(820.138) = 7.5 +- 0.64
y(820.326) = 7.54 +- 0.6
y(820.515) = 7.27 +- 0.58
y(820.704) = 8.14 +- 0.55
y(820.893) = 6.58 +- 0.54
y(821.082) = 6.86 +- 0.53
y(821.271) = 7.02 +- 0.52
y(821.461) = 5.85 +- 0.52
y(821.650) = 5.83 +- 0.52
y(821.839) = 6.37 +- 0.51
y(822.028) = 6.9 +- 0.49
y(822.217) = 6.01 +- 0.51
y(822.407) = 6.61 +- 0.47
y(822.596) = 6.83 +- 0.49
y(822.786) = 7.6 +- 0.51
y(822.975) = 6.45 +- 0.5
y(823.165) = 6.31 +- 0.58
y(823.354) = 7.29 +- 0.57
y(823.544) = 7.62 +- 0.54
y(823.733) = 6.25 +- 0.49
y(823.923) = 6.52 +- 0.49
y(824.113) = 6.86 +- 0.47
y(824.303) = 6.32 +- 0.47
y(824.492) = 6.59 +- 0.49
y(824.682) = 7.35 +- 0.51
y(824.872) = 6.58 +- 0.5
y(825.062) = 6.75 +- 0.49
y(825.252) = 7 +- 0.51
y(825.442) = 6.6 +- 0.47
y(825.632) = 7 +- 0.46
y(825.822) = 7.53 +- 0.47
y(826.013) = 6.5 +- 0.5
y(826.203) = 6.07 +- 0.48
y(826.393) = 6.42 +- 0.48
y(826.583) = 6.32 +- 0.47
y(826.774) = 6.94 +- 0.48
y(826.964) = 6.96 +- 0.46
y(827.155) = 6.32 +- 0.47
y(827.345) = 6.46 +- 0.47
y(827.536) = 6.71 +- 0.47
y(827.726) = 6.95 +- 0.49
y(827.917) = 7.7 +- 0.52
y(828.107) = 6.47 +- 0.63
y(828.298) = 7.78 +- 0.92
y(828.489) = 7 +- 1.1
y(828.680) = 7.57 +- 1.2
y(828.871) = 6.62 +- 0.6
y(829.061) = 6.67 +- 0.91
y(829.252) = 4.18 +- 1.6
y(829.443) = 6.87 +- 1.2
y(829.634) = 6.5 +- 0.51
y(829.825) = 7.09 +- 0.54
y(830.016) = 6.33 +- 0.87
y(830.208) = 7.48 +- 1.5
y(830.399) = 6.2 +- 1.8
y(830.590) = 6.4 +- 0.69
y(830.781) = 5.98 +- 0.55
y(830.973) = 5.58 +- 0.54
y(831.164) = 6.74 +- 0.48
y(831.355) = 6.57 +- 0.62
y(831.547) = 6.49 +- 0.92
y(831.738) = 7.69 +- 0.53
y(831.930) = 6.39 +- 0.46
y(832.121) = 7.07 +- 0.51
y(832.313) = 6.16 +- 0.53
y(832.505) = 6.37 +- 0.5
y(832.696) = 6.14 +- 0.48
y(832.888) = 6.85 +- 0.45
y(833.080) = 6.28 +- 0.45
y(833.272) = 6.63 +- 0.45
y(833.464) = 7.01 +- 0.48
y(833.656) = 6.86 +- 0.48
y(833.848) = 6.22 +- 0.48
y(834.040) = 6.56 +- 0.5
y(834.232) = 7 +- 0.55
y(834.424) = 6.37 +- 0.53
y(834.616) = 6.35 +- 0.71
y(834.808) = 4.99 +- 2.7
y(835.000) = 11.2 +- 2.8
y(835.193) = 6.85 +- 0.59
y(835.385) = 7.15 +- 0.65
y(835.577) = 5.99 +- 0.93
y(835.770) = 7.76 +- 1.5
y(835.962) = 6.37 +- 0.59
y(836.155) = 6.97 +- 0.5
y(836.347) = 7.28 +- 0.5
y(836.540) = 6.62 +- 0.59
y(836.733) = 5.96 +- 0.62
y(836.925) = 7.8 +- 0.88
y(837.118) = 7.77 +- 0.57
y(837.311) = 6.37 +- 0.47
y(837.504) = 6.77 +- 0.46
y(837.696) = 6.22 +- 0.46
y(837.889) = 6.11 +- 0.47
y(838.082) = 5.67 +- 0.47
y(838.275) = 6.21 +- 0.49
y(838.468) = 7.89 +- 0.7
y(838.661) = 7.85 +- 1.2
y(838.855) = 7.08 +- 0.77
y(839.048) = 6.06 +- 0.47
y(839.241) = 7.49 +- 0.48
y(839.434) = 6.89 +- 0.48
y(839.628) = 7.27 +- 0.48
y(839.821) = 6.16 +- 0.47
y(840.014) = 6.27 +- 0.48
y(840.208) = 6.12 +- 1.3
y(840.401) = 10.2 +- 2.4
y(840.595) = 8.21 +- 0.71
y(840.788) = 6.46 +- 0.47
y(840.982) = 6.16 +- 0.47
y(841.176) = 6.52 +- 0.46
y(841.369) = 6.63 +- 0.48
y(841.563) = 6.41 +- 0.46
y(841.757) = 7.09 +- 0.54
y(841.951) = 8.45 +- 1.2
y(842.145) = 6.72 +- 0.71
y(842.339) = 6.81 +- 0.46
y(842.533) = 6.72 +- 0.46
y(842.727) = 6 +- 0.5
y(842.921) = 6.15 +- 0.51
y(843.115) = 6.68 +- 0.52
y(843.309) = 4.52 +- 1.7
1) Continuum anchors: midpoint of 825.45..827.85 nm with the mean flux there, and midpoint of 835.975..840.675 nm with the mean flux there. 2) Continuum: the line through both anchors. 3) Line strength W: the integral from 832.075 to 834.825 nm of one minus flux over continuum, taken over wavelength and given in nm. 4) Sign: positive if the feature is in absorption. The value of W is 0.14 nm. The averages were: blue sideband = 6.69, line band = 6.49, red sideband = 6.95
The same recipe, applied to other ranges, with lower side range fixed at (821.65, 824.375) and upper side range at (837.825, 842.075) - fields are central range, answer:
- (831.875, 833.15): 0.07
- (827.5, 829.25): -0.04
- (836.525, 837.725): 0.02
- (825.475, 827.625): 0.03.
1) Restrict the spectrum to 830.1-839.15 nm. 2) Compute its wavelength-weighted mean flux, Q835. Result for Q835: 6.73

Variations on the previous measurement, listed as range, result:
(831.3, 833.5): 6.63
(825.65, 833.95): 6.63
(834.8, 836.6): 7.23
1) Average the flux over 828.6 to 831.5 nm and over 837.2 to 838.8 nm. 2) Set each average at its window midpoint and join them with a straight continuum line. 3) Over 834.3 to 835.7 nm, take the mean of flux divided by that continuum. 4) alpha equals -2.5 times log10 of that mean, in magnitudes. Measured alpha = -0.07 mag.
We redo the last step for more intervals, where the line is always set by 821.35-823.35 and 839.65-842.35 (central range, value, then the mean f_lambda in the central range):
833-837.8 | 0.00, 6.86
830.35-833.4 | 0.05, 6.48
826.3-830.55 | 0.00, 6.7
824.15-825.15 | -0.02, 6.73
